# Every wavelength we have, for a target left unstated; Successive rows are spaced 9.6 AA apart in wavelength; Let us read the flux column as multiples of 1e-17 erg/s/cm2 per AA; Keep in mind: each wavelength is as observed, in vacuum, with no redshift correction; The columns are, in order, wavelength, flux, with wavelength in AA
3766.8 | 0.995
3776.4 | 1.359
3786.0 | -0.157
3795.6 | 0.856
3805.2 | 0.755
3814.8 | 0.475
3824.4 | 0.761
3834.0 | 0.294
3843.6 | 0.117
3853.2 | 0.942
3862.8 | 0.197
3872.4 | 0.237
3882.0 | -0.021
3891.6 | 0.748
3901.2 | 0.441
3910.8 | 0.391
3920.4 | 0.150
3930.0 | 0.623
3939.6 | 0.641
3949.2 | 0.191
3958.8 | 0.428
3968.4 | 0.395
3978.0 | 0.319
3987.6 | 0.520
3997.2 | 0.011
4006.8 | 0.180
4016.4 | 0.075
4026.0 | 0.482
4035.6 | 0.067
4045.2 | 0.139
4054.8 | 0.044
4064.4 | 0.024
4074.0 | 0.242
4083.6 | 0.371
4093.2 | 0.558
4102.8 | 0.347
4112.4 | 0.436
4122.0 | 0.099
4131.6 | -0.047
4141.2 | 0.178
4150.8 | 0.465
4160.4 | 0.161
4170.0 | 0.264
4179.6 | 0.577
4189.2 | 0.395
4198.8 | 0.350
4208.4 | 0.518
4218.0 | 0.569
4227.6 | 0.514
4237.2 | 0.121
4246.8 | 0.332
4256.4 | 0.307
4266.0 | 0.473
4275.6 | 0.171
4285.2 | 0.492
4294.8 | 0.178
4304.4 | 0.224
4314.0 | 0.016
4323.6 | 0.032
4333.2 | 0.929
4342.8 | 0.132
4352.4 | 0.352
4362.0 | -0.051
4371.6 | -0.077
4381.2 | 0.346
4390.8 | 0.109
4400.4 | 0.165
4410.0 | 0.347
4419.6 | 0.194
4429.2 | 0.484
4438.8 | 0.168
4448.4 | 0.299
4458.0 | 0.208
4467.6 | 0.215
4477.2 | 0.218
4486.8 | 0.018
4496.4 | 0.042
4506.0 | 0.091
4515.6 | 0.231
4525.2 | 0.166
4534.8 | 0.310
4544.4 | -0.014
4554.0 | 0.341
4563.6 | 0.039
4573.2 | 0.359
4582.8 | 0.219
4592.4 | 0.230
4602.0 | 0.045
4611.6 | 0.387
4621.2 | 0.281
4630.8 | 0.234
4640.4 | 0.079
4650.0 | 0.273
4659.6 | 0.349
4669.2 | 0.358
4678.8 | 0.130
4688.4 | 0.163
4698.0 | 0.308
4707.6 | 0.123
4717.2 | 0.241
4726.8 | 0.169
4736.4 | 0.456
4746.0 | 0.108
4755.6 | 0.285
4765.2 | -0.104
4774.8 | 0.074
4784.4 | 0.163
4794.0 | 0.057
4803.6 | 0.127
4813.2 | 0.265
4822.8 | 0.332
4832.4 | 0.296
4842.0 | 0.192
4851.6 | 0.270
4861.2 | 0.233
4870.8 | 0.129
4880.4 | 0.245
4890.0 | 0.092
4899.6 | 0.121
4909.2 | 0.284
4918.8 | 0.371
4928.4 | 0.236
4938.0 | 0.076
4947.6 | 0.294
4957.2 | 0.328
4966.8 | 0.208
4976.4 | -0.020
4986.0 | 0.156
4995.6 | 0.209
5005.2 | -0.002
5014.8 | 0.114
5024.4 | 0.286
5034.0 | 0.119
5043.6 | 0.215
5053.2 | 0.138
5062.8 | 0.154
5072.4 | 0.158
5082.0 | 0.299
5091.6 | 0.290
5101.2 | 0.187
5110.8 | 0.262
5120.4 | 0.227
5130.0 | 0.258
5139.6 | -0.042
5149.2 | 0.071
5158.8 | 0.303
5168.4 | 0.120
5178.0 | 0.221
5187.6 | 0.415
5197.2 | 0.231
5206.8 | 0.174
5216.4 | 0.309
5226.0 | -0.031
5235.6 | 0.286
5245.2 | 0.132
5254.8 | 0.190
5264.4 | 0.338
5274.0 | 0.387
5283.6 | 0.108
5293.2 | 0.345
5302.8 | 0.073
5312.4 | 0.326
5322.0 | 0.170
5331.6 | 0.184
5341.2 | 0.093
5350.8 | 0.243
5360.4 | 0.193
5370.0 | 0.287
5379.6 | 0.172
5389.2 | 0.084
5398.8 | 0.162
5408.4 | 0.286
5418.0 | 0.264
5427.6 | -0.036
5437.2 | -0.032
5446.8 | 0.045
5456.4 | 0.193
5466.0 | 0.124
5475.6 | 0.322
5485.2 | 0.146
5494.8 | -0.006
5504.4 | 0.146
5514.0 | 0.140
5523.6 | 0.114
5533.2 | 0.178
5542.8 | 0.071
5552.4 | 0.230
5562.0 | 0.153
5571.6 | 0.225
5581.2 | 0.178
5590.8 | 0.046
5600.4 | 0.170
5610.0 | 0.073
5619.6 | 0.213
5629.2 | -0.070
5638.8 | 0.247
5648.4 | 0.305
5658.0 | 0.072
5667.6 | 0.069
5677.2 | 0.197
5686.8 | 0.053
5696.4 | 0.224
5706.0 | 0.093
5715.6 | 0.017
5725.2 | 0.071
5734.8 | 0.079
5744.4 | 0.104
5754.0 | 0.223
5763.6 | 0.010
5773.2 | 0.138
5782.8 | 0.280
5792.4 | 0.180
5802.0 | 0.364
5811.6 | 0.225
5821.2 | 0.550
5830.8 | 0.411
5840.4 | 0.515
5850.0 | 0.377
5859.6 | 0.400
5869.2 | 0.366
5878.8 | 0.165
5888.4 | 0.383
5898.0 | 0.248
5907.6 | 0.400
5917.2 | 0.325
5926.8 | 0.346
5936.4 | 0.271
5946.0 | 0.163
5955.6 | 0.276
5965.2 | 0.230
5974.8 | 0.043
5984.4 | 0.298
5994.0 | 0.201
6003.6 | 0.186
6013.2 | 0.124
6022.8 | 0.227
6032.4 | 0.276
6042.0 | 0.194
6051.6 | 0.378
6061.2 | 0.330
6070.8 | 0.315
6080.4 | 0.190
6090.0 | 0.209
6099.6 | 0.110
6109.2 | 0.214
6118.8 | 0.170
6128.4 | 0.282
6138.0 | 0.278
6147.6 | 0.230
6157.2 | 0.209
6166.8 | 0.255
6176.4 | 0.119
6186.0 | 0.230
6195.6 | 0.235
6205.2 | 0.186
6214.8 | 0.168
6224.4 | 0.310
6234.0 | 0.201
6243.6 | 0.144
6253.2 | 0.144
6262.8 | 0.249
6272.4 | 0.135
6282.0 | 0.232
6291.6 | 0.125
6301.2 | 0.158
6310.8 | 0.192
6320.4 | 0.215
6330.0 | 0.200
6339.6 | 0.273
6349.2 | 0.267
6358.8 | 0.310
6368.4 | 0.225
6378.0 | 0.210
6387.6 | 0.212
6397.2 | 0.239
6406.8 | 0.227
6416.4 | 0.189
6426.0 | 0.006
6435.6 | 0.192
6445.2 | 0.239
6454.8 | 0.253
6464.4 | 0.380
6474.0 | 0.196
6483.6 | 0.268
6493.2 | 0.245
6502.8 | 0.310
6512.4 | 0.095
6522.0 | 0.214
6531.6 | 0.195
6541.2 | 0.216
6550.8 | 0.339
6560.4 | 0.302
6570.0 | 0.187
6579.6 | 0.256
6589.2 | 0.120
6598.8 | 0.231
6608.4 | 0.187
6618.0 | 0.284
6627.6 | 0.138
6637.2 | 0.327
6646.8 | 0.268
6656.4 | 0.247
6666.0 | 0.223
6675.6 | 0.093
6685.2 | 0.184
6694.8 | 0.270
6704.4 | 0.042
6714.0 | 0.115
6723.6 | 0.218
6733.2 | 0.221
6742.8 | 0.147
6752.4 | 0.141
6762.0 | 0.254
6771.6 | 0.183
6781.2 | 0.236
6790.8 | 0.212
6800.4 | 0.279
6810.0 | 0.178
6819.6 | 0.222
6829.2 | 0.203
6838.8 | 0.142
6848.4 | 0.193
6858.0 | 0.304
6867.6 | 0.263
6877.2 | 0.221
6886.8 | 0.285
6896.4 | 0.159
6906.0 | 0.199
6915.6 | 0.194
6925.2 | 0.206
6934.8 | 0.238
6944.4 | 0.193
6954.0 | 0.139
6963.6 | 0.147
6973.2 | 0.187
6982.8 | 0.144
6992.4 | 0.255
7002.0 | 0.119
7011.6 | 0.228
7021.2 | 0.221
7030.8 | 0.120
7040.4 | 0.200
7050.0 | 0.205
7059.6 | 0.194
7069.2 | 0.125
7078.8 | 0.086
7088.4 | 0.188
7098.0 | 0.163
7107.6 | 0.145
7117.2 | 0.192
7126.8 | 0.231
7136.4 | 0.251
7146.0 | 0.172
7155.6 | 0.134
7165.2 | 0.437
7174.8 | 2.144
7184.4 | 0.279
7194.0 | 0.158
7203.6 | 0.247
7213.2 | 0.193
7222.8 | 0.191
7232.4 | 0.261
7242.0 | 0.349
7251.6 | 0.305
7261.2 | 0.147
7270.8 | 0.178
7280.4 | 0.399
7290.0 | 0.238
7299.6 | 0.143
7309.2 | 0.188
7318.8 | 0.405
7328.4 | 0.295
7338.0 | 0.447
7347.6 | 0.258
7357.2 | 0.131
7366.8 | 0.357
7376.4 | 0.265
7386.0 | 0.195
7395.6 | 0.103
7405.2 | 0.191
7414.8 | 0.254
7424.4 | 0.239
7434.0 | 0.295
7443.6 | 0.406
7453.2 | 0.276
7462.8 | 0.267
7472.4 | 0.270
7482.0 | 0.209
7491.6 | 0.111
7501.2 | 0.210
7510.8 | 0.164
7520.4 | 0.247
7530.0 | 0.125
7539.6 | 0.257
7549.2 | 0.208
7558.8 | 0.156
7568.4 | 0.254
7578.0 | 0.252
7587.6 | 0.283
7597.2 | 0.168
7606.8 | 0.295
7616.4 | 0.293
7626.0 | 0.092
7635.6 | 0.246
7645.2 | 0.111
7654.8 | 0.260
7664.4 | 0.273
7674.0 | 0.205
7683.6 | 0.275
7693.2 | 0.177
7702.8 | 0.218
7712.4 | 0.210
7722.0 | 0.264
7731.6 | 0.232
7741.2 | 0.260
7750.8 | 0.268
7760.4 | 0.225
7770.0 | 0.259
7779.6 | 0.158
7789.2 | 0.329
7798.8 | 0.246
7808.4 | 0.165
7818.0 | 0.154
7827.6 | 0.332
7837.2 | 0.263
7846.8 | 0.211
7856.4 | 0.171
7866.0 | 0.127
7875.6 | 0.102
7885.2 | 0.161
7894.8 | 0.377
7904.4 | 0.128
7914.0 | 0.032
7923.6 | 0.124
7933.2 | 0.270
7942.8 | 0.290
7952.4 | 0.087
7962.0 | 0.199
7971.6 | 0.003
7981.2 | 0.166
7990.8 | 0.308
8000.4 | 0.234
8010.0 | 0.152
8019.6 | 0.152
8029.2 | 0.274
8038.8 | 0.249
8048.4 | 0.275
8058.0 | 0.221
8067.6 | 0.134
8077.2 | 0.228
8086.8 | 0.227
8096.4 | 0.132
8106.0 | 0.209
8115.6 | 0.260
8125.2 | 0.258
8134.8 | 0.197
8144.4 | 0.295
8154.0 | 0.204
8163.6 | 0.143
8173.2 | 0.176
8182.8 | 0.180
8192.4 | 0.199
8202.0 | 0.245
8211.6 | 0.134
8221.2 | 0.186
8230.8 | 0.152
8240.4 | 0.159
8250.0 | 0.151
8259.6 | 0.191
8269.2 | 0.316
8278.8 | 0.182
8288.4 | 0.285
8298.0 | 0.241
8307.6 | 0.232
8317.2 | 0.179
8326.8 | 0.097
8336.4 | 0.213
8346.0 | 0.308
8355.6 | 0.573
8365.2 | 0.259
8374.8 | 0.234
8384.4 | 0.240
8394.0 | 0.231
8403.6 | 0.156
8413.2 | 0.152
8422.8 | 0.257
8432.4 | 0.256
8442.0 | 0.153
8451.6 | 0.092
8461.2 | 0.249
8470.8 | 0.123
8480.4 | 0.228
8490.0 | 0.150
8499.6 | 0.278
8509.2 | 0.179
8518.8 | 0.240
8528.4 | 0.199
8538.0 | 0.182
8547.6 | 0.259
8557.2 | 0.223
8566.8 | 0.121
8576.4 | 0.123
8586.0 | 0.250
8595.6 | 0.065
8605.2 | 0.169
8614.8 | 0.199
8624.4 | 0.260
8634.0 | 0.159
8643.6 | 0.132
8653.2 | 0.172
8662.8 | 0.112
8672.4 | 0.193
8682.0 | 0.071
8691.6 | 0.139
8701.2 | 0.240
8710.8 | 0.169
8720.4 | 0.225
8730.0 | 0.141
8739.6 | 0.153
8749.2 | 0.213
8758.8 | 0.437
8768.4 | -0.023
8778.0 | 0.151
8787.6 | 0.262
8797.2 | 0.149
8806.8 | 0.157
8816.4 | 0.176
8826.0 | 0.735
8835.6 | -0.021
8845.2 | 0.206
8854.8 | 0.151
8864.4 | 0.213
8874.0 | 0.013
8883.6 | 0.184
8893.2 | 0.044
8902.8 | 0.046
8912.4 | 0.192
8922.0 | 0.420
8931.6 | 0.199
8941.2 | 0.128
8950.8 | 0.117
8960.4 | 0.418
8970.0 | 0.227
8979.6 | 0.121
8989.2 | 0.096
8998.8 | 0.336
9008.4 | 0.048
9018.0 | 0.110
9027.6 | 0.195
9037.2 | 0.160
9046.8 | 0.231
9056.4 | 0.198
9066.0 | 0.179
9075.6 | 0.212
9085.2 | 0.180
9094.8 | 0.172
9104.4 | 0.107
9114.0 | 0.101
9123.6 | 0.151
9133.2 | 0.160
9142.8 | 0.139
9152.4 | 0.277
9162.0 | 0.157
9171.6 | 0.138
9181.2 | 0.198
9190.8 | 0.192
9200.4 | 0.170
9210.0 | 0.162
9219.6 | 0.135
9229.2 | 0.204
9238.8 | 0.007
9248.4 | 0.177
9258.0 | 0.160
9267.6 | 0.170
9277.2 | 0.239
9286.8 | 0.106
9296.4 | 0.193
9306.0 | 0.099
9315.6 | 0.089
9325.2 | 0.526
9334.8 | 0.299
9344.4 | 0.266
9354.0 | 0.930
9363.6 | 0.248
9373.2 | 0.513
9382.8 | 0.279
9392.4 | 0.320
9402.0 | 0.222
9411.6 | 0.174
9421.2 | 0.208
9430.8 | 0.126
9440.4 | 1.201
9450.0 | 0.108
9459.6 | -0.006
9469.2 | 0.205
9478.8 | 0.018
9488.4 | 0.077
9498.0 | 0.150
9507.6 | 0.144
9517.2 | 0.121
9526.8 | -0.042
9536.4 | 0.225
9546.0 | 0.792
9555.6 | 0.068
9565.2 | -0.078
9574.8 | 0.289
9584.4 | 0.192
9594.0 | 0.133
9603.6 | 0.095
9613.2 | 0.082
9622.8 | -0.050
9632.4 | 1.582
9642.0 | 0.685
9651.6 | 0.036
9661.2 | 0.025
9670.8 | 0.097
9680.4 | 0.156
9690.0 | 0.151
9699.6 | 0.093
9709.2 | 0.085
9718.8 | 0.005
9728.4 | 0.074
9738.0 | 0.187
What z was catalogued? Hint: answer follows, 0.92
